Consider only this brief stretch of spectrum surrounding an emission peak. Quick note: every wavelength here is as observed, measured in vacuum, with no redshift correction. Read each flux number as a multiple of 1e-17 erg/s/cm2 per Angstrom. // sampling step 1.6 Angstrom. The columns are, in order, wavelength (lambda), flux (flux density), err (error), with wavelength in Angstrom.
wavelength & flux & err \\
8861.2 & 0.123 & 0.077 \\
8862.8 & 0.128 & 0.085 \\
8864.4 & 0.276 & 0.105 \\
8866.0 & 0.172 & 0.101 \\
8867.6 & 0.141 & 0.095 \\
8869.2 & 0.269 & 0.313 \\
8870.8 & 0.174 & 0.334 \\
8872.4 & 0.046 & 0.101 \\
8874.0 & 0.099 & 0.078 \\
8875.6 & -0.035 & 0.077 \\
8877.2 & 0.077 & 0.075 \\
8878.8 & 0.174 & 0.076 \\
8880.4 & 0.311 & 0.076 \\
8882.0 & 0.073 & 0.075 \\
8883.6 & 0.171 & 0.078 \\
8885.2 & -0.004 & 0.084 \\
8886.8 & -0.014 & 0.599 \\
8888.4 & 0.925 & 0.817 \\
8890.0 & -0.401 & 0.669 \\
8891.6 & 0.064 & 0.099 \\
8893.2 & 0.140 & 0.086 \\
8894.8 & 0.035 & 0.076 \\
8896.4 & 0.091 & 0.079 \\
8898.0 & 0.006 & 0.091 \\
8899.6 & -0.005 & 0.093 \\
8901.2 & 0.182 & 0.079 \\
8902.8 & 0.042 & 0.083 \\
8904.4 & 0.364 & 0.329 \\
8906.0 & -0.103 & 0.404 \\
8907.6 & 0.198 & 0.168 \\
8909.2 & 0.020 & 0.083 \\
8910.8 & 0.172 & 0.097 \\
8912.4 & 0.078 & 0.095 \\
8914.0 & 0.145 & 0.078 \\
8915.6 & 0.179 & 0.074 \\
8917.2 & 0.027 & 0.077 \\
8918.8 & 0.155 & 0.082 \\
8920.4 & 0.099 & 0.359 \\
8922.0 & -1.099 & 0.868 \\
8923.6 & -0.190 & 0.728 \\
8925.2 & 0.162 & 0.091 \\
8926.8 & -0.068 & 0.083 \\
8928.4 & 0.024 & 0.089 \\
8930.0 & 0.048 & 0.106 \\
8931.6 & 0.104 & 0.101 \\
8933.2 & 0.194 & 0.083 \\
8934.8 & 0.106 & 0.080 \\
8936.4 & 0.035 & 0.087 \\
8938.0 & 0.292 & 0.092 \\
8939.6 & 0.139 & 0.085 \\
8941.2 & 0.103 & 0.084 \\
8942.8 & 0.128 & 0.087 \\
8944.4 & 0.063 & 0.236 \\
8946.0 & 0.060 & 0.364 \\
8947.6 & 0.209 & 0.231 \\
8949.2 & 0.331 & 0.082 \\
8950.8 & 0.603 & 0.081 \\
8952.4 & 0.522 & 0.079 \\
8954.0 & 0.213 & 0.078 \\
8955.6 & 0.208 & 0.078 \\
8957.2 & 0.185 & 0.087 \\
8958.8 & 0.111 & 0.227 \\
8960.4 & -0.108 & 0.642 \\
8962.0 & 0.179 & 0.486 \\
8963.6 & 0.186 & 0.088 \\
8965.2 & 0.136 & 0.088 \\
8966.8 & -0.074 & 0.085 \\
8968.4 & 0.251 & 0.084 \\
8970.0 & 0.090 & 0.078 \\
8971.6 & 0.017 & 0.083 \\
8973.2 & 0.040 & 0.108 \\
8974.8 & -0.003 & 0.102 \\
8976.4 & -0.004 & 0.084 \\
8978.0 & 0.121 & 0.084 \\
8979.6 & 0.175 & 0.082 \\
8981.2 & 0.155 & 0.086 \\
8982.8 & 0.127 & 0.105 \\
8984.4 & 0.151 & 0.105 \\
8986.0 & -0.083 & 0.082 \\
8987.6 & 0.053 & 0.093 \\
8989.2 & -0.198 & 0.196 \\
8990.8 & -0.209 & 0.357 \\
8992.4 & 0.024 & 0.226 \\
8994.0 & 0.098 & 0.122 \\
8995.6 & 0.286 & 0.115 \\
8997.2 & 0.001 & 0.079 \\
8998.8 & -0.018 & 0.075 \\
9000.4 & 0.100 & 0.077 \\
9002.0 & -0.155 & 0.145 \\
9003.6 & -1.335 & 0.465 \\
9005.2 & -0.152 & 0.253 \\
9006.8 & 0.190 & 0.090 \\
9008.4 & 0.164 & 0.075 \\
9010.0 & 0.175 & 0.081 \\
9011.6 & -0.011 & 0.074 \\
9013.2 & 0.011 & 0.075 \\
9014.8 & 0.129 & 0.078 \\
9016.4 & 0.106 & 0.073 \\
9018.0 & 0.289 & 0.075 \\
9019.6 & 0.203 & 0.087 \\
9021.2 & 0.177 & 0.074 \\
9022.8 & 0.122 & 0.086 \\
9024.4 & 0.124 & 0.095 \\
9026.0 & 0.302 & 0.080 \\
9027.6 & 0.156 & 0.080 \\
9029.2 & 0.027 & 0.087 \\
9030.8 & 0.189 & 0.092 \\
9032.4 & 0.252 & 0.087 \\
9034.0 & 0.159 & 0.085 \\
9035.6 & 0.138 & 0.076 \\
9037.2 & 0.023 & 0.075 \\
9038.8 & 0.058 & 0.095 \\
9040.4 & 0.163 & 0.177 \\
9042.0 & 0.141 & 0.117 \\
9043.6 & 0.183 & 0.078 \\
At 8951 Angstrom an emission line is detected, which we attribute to H-beta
